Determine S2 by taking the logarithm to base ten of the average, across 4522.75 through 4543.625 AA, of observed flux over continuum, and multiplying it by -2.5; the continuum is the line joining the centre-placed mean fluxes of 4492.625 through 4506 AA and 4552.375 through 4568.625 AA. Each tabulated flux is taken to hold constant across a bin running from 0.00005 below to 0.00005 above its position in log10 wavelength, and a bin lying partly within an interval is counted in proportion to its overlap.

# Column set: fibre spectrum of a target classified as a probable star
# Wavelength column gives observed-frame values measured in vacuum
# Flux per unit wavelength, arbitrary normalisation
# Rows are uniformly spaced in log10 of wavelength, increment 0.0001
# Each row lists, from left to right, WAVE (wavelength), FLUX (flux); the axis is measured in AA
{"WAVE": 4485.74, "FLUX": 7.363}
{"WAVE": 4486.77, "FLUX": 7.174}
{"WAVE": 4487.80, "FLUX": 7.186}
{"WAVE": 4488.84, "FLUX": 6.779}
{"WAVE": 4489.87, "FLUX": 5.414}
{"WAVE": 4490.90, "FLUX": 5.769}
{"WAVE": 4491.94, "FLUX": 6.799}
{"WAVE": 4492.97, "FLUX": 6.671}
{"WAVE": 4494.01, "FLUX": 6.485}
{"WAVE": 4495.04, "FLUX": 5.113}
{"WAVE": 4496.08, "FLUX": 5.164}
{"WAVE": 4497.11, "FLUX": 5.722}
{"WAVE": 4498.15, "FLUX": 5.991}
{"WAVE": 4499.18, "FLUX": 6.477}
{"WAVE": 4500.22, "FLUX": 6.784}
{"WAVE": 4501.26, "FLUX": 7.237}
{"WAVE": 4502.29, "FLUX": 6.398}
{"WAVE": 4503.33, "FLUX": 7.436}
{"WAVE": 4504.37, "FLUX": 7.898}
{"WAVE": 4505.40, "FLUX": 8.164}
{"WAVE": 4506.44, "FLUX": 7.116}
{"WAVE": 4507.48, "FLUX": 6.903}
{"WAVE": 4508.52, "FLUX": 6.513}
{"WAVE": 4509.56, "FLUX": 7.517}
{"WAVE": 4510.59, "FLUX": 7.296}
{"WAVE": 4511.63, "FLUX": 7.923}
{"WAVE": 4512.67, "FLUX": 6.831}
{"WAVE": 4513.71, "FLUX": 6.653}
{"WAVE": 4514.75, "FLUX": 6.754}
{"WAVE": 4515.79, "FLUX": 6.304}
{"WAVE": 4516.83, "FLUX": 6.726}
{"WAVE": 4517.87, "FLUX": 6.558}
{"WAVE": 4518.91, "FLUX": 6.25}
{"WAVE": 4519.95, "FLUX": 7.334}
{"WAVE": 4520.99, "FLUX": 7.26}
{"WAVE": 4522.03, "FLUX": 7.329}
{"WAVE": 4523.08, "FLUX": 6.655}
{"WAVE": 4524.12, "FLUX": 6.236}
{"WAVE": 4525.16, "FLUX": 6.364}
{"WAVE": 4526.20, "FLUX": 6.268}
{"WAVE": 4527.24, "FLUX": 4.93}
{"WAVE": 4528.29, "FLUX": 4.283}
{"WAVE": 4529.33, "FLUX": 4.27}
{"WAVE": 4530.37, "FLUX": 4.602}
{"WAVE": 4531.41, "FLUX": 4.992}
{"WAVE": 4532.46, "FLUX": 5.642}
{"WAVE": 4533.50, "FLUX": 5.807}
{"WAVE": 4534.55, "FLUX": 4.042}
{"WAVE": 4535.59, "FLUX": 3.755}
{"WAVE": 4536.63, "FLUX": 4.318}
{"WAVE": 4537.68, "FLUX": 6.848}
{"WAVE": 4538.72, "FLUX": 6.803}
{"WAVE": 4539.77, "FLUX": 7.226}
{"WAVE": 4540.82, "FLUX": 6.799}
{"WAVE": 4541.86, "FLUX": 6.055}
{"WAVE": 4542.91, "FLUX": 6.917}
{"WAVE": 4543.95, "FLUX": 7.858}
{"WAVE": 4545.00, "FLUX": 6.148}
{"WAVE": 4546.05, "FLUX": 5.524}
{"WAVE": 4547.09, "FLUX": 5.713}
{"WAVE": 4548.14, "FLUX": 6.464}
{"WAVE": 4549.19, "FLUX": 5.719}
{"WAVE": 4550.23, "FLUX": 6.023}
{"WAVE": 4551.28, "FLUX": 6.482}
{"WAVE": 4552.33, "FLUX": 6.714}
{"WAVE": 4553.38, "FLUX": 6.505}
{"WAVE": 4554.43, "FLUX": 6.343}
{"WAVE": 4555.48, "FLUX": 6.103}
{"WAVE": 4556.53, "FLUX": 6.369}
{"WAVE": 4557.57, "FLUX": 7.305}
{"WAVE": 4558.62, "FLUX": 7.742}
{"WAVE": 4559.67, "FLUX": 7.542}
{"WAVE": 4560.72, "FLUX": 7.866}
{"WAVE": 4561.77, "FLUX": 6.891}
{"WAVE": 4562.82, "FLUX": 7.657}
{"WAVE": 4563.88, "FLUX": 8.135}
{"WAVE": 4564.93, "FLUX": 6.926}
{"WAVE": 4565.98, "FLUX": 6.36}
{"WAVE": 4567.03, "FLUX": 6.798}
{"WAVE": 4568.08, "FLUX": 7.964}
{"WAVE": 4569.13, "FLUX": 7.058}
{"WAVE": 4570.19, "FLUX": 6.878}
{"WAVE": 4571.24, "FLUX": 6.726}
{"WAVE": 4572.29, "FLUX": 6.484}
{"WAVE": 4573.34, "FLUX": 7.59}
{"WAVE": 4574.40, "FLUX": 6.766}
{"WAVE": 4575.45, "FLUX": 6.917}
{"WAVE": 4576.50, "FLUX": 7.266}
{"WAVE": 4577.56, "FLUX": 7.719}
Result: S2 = 0.21 mag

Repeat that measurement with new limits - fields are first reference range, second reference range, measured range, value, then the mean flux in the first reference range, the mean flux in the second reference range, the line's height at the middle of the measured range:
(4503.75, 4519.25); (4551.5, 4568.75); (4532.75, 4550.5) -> 0.18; 7.04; 7.07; 7.06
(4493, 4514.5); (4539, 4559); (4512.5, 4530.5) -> 0.08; 6.78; 6.52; 6.68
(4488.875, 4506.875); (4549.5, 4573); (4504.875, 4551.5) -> 0.07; 6.52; 6.94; 6.72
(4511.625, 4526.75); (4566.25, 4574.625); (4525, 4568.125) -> 0.11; 6.72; 7.02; 6.88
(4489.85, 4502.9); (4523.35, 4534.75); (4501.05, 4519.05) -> -0.21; 6.19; 5.29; 5.81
